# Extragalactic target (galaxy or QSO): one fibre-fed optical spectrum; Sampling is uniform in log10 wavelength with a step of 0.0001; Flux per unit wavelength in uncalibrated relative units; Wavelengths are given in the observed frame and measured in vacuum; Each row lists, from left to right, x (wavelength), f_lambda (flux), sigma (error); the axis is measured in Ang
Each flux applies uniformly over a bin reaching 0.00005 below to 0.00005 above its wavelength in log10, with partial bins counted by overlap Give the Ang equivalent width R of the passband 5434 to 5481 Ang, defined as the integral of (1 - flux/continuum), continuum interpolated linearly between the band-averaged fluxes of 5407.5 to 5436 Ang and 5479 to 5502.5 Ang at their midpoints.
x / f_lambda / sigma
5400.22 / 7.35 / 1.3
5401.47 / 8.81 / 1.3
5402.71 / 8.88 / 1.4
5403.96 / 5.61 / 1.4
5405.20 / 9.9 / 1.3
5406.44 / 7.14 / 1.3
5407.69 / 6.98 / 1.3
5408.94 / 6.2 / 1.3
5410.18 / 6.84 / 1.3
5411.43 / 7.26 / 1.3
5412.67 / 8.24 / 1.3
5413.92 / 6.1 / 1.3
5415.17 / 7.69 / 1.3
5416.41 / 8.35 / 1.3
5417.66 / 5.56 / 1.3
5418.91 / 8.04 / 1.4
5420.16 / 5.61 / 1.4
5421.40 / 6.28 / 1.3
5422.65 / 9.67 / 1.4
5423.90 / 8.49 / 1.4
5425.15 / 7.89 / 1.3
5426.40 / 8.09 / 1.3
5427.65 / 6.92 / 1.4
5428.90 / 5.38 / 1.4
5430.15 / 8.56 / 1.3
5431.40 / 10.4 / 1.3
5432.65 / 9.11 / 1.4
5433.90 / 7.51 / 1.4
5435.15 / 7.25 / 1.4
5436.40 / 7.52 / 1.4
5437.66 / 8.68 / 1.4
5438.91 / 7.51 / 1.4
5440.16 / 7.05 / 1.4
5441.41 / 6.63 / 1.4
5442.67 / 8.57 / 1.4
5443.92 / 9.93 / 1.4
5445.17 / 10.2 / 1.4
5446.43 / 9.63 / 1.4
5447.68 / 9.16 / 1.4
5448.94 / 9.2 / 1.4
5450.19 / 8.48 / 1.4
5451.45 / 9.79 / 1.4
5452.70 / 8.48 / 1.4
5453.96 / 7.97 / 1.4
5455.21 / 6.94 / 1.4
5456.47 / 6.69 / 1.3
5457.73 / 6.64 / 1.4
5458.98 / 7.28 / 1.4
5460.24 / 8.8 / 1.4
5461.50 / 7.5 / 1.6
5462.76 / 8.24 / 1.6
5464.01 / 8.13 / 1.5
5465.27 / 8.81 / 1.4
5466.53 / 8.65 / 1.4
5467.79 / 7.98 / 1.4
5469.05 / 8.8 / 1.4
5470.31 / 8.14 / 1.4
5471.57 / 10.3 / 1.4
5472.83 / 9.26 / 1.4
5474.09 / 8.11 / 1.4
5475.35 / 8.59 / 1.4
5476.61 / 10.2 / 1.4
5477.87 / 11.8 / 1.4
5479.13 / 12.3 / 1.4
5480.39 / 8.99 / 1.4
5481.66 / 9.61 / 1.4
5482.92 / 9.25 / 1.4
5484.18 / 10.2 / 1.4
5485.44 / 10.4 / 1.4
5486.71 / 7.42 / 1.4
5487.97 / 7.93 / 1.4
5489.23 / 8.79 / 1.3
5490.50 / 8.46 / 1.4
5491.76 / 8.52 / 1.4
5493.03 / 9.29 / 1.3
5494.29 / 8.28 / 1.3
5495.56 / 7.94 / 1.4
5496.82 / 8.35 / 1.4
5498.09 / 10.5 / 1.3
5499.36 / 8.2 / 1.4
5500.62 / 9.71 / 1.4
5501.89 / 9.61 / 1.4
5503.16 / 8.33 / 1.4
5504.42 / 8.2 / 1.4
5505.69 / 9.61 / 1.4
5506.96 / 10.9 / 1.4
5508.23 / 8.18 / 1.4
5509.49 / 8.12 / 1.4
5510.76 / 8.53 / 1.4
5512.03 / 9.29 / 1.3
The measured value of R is -1.5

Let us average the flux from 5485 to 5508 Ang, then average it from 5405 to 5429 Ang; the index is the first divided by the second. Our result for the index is 1.21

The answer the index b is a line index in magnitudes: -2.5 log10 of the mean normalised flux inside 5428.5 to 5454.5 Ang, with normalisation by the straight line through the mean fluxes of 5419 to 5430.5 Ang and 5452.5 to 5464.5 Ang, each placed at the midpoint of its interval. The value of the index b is -0.13 mag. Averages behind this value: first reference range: 7.43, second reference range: 7.63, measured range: 8.46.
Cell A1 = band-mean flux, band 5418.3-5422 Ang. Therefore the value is 6.65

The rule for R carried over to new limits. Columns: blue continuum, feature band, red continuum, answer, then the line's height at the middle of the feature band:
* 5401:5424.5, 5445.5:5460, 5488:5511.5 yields -0.3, 8.09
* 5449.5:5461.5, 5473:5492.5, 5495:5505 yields -2.0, 8.49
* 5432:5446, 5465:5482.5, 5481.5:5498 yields -1.6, 8.64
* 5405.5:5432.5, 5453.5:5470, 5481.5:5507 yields 0.9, 8.32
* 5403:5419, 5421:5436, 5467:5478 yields -0.4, 7.77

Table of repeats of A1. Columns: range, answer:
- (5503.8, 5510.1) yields 9.01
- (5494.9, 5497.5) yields 8.17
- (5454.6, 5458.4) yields 6.76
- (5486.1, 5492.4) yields 8.23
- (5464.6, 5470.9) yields 8.47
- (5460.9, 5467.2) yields 8.27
